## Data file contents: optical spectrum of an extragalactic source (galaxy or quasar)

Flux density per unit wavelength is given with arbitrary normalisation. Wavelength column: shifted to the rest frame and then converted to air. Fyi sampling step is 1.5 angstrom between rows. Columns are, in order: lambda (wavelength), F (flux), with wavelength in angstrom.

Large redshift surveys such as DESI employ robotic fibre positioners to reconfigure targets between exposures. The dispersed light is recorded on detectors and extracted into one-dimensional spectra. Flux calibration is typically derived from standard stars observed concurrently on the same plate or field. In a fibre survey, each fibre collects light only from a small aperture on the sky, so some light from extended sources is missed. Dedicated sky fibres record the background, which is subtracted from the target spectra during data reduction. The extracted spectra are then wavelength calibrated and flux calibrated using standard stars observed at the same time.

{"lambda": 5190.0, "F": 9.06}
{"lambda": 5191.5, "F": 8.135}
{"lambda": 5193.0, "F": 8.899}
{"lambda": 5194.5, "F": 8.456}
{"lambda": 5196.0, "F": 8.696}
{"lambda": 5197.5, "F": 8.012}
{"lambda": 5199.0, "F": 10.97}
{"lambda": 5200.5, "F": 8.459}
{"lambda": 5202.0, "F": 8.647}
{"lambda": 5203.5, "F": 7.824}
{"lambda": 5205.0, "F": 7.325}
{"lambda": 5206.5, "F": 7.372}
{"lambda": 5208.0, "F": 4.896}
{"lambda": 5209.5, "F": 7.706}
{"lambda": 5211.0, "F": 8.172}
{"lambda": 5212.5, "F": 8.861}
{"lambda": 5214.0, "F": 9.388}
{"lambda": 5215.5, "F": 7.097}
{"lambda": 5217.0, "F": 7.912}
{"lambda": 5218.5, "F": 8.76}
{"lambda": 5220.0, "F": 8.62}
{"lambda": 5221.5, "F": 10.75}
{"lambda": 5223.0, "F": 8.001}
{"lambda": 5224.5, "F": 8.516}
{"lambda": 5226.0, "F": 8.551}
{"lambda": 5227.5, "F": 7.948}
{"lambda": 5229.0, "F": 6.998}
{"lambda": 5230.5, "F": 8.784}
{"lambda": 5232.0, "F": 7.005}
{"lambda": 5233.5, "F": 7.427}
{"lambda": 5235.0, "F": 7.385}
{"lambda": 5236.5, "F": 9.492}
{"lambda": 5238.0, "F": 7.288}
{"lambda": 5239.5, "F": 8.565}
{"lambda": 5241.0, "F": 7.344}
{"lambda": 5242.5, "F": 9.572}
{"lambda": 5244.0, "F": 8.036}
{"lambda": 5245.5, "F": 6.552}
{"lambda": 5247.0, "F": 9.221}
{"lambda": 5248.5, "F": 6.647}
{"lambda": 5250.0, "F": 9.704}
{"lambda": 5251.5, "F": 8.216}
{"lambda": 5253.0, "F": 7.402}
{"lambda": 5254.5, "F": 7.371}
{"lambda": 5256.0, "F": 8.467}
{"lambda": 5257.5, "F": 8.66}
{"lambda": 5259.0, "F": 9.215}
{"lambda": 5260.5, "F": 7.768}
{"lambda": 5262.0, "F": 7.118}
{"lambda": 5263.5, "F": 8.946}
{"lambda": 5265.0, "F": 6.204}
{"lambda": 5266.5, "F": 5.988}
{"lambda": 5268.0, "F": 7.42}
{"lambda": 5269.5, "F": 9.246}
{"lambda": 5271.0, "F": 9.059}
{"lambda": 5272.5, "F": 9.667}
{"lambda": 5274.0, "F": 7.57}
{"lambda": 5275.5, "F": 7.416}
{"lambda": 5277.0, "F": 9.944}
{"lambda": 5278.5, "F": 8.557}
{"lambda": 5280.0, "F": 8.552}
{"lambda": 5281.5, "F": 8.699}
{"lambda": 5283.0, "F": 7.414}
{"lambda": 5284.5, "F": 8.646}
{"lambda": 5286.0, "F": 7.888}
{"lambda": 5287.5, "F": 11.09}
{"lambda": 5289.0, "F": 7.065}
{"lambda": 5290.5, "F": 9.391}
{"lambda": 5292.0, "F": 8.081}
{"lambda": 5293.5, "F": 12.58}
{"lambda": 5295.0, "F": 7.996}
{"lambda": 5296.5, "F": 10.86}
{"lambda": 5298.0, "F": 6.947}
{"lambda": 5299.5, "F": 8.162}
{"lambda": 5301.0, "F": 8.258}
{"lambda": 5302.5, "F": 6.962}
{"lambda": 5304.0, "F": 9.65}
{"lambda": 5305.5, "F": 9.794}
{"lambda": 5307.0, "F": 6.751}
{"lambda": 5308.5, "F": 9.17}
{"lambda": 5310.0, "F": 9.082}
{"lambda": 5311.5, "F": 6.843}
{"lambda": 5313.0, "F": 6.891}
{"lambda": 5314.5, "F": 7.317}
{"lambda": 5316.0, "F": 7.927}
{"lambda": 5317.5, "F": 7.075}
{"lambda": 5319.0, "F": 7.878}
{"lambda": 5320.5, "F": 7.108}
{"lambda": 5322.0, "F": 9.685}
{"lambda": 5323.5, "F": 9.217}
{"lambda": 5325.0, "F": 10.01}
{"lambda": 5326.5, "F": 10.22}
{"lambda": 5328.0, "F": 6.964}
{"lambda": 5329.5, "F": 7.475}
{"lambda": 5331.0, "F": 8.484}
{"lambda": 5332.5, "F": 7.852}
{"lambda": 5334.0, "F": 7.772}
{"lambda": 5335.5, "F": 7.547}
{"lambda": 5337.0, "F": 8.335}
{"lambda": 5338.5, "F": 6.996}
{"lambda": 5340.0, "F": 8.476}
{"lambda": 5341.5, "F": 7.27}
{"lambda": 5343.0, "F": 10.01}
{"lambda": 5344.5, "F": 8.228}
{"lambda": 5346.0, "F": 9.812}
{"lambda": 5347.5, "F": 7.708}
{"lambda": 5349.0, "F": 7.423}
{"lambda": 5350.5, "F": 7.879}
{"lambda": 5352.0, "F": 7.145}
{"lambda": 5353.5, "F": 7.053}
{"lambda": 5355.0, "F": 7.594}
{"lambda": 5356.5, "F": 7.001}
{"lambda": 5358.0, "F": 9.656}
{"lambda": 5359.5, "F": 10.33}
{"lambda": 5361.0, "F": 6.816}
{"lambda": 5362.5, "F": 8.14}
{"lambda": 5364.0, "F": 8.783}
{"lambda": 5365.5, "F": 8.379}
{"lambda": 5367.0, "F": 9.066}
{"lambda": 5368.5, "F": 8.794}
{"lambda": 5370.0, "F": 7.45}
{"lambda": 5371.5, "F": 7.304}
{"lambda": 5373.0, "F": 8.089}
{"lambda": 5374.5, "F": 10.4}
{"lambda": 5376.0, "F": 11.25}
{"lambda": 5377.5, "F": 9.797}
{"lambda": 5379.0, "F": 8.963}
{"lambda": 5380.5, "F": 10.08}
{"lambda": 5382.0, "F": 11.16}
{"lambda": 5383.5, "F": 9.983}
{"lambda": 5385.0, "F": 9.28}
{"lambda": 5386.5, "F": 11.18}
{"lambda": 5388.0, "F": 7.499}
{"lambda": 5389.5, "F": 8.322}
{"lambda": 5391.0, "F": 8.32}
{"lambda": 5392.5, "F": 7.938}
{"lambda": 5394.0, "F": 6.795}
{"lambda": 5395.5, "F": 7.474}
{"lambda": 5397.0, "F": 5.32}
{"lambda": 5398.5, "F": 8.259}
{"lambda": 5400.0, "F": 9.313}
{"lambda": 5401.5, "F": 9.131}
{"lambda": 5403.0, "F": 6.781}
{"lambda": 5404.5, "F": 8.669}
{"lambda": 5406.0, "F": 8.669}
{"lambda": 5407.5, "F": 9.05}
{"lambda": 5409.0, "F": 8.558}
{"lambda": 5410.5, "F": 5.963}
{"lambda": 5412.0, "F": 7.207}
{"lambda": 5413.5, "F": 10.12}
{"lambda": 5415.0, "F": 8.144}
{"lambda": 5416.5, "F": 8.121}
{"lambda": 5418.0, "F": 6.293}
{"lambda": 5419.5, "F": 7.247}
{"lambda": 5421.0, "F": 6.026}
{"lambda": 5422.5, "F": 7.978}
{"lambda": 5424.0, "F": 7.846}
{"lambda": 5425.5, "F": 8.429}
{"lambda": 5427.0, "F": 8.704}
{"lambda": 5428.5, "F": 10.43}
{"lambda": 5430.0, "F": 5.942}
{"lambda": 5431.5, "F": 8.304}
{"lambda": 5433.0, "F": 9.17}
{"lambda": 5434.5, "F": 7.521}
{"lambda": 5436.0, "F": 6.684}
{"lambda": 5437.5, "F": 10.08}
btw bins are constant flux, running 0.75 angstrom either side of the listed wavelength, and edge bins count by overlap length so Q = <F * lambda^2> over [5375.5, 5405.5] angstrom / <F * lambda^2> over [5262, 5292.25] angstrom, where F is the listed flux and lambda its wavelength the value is 1.10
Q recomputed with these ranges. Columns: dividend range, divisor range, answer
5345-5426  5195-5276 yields 1.09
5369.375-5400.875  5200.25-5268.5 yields 1.16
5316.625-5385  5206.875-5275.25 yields 1.10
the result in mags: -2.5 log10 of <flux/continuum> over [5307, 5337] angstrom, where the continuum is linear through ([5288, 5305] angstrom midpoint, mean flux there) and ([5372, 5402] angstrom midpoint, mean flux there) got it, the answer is 0.09 mag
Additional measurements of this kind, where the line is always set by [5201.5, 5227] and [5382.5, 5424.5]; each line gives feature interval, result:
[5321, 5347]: -0.049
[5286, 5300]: -0.123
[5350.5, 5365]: 0.005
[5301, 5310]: -0.052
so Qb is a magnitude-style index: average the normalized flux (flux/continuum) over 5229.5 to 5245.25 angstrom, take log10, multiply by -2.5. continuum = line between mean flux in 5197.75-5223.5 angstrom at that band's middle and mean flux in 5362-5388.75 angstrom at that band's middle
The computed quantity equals 0.05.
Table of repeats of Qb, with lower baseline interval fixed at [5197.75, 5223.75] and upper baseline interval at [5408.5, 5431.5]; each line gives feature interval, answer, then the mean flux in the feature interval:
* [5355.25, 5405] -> -0.10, 8.65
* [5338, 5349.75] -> -0.04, 8.27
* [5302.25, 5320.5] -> 0.02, 7.94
